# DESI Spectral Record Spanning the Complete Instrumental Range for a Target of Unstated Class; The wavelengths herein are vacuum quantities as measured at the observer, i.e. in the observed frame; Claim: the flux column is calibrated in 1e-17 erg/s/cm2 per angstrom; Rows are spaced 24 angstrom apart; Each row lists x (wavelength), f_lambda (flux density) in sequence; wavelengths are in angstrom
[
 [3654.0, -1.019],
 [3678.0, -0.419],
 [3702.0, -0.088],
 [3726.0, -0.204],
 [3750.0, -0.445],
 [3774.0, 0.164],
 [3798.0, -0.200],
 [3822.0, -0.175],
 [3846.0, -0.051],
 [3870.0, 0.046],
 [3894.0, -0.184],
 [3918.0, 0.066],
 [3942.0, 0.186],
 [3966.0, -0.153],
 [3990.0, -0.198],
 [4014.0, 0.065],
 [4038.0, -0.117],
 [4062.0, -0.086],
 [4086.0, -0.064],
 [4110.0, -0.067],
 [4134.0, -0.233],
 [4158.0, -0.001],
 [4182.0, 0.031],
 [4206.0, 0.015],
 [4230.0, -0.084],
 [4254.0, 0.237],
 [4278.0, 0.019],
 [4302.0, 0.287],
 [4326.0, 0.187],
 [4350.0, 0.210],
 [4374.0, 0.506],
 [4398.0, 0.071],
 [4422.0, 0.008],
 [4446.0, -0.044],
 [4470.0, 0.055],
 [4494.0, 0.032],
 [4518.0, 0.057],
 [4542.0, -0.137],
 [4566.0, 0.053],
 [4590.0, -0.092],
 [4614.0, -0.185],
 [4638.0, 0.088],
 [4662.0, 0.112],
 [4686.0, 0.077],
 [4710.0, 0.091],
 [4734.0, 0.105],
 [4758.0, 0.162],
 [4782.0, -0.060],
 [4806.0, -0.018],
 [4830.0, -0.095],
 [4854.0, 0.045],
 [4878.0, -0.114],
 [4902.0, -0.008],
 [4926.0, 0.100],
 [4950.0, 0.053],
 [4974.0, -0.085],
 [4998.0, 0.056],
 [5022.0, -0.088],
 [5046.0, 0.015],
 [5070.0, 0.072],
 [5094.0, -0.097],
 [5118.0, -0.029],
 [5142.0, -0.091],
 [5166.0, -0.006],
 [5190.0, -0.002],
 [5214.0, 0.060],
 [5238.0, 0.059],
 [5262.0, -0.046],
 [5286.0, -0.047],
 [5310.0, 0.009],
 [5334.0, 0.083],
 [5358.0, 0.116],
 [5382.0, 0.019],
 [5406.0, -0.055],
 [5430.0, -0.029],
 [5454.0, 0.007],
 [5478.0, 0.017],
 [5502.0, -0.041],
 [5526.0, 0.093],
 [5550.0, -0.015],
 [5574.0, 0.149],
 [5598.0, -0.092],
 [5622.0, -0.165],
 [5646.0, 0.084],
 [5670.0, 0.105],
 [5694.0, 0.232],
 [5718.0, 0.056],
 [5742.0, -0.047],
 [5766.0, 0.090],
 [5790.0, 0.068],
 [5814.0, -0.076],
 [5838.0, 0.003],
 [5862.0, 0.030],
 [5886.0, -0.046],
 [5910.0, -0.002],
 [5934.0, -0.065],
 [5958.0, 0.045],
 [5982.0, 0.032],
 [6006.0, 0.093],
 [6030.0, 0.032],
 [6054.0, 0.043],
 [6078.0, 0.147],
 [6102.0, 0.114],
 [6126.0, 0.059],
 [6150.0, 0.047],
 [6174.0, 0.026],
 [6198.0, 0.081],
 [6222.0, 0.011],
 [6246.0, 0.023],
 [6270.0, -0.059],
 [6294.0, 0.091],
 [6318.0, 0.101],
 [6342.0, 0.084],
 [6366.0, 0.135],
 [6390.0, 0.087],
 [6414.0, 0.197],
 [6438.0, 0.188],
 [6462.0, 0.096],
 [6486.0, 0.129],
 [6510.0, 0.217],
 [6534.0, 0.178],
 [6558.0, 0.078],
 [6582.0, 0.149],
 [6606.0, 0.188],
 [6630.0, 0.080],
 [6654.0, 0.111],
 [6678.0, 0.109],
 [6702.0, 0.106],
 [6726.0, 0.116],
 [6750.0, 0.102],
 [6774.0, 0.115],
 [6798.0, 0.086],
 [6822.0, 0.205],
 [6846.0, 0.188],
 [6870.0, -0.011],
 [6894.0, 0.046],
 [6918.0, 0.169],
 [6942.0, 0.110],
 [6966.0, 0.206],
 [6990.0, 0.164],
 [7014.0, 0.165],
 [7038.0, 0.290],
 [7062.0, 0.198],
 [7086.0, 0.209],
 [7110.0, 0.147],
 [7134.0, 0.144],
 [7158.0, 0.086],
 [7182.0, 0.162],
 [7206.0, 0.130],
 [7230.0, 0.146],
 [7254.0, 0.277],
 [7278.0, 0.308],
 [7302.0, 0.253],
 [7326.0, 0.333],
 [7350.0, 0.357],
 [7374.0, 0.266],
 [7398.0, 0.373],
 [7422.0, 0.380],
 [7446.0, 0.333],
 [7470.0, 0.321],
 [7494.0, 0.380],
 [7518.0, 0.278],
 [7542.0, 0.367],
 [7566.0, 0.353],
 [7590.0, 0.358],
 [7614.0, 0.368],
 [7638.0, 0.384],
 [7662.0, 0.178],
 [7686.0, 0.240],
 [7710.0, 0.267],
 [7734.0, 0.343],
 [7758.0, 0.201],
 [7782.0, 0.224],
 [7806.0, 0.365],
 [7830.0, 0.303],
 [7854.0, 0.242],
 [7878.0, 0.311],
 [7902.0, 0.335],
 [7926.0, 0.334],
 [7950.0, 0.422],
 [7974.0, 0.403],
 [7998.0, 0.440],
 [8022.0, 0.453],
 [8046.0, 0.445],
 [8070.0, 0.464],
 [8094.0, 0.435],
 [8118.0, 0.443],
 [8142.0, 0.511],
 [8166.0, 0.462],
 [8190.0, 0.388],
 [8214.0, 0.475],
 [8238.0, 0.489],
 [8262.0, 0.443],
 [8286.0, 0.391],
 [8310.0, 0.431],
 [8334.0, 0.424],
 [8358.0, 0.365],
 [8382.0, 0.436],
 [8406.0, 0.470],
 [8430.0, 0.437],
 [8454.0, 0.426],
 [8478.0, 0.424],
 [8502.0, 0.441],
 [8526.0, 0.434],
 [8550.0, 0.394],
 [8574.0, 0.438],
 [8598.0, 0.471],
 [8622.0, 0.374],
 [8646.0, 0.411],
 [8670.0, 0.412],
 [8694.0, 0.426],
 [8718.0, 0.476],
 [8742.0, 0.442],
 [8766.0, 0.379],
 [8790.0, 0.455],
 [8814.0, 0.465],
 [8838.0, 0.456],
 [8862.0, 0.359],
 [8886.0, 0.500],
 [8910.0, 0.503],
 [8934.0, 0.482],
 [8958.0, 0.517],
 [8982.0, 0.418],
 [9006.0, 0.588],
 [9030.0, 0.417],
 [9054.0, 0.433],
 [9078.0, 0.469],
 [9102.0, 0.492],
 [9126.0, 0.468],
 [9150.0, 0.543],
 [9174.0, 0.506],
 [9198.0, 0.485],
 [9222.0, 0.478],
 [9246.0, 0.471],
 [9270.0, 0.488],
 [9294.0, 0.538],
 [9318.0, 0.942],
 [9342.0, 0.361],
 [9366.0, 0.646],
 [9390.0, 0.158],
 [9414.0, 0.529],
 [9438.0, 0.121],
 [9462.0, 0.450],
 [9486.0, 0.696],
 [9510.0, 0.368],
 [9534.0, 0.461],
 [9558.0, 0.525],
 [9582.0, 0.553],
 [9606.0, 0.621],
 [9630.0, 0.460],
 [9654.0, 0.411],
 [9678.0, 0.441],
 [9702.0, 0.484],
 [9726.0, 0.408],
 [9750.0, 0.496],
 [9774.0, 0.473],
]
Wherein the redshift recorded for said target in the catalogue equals 0.000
